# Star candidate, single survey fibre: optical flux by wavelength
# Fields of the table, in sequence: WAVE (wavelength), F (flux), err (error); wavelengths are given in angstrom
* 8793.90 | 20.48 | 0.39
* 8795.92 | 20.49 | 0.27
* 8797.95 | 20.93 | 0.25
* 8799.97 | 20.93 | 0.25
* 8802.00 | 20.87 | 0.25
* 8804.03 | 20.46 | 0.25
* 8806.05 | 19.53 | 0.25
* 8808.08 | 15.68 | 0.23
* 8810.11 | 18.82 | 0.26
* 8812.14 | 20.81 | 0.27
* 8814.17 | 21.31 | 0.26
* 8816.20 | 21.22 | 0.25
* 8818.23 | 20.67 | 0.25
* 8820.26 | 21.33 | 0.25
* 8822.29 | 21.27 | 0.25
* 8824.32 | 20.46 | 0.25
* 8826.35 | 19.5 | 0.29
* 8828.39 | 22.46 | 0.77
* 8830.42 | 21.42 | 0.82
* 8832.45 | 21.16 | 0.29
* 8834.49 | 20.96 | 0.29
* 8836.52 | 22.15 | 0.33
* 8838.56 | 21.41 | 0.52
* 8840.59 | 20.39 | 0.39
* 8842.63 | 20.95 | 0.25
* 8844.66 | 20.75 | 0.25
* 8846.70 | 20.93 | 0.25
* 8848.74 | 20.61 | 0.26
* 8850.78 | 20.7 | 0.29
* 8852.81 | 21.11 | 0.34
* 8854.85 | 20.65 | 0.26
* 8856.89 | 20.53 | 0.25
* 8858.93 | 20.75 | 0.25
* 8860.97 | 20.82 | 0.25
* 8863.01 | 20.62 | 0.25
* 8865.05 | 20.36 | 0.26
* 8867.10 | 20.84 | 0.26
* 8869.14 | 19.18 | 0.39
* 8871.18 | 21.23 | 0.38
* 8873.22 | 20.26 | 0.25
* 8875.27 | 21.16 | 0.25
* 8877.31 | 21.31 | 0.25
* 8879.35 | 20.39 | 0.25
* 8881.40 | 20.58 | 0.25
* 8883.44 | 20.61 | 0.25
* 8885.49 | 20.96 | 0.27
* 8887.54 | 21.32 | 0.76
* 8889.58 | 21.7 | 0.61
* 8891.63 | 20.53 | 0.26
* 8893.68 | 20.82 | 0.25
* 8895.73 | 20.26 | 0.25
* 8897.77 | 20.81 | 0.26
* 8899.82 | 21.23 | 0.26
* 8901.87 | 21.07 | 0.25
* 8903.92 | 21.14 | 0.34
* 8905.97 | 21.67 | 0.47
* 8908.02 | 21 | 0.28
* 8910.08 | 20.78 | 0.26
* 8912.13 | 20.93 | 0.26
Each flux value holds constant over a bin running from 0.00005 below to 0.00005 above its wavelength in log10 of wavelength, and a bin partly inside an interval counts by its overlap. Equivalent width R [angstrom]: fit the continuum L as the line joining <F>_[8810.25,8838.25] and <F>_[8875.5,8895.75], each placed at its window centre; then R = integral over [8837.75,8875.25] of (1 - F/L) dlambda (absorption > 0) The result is 0.52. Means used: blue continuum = 21.1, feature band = 20.7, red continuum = 20.9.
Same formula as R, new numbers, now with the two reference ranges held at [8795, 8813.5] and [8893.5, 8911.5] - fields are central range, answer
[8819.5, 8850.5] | -1.3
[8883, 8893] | -0.1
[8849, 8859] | -0.2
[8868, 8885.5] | 0.1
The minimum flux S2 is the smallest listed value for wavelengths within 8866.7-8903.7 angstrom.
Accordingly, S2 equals 19.18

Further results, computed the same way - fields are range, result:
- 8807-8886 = 15.68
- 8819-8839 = 19.5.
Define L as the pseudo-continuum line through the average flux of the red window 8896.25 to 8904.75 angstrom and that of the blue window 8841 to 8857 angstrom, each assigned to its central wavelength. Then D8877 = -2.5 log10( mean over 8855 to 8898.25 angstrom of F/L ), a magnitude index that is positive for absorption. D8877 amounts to 0.01 mag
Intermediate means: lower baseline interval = 20.8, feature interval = 20.7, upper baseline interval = 21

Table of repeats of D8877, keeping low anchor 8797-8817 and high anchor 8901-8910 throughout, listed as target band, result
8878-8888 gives 0.01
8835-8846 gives -0.04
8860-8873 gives 0.01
